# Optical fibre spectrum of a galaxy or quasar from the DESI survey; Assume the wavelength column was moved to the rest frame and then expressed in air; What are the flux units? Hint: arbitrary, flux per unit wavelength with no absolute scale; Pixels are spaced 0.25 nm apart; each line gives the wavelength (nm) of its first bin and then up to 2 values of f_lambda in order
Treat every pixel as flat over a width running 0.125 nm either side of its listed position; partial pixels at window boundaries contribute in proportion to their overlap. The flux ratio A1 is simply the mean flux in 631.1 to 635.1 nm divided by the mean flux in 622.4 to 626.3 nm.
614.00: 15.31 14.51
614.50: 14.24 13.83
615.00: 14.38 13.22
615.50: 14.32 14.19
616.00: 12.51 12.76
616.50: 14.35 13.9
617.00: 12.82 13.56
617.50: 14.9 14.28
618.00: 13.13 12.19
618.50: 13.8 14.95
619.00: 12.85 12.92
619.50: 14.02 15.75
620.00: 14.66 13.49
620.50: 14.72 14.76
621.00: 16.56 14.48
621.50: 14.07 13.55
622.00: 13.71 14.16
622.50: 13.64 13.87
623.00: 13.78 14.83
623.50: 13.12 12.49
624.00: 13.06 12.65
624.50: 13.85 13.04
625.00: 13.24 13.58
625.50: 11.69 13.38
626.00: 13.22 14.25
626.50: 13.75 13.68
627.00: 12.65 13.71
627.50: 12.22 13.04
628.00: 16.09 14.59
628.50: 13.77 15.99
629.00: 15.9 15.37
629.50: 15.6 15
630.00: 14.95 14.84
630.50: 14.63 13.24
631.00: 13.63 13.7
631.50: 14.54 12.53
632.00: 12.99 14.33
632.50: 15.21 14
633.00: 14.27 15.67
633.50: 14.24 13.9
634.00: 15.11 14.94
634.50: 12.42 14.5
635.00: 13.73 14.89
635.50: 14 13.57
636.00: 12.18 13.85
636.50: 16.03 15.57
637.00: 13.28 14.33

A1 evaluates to 1.06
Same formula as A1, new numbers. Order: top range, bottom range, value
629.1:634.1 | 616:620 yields 1.05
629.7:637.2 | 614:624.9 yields 1.02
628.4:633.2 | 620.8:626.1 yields 1.06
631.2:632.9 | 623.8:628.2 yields 1.04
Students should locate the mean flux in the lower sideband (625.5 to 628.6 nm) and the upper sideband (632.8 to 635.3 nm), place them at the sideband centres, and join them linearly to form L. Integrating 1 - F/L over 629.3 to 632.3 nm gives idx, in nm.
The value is -0.04 nm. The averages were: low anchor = 13.6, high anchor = 14.3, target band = 14.2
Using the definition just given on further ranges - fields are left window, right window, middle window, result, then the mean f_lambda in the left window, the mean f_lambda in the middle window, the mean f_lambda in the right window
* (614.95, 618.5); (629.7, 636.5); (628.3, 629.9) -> -0.14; 13.6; 15.2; 14.1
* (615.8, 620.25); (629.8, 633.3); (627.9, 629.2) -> -0.11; 13.7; 15.3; 14.2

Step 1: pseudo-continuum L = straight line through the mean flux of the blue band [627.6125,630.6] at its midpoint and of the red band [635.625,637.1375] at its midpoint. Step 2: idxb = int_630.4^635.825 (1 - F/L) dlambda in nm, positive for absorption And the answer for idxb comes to 0.14 nm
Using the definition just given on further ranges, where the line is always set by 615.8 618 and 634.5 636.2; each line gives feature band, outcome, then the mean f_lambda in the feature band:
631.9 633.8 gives -0.09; 14.4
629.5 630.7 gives -0.10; 14.8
